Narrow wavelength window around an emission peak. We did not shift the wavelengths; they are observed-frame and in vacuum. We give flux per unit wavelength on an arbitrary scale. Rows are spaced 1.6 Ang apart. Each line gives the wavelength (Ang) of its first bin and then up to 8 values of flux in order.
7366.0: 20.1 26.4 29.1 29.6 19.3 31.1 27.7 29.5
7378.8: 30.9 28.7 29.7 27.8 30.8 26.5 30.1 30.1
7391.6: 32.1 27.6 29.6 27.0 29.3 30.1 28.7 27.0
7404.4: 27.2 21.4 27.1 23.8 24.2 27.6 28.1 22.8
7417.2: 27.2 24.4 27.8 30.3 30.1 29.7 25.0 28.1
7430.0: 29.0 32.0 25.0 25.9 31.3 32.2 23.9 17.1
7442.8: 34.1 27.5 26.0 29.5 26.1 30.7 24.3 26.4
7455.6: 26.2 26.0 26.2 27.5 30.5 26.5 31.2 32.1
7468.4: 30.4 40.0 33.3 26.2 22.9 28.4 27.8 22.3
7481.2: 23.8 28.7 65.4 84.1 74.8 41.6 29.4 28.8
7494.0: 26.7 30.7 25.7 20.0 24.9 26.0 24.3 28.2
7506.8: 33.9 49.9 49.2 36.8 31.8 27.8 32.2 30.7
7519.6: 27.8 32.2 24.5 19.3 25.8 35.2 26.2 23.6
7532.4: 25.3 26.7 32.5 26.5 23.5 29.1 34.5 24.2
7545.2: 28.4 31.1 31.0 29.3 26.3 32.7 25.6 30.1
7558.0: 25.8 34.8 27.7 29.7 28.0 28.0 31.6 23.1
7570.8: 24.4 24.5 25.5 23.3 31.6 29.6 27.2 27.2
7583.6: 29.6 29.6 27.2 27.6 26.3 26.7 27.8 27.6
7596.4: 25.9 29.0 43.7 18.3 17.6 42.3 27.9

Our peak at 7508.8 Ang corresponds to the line [N II] 6583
